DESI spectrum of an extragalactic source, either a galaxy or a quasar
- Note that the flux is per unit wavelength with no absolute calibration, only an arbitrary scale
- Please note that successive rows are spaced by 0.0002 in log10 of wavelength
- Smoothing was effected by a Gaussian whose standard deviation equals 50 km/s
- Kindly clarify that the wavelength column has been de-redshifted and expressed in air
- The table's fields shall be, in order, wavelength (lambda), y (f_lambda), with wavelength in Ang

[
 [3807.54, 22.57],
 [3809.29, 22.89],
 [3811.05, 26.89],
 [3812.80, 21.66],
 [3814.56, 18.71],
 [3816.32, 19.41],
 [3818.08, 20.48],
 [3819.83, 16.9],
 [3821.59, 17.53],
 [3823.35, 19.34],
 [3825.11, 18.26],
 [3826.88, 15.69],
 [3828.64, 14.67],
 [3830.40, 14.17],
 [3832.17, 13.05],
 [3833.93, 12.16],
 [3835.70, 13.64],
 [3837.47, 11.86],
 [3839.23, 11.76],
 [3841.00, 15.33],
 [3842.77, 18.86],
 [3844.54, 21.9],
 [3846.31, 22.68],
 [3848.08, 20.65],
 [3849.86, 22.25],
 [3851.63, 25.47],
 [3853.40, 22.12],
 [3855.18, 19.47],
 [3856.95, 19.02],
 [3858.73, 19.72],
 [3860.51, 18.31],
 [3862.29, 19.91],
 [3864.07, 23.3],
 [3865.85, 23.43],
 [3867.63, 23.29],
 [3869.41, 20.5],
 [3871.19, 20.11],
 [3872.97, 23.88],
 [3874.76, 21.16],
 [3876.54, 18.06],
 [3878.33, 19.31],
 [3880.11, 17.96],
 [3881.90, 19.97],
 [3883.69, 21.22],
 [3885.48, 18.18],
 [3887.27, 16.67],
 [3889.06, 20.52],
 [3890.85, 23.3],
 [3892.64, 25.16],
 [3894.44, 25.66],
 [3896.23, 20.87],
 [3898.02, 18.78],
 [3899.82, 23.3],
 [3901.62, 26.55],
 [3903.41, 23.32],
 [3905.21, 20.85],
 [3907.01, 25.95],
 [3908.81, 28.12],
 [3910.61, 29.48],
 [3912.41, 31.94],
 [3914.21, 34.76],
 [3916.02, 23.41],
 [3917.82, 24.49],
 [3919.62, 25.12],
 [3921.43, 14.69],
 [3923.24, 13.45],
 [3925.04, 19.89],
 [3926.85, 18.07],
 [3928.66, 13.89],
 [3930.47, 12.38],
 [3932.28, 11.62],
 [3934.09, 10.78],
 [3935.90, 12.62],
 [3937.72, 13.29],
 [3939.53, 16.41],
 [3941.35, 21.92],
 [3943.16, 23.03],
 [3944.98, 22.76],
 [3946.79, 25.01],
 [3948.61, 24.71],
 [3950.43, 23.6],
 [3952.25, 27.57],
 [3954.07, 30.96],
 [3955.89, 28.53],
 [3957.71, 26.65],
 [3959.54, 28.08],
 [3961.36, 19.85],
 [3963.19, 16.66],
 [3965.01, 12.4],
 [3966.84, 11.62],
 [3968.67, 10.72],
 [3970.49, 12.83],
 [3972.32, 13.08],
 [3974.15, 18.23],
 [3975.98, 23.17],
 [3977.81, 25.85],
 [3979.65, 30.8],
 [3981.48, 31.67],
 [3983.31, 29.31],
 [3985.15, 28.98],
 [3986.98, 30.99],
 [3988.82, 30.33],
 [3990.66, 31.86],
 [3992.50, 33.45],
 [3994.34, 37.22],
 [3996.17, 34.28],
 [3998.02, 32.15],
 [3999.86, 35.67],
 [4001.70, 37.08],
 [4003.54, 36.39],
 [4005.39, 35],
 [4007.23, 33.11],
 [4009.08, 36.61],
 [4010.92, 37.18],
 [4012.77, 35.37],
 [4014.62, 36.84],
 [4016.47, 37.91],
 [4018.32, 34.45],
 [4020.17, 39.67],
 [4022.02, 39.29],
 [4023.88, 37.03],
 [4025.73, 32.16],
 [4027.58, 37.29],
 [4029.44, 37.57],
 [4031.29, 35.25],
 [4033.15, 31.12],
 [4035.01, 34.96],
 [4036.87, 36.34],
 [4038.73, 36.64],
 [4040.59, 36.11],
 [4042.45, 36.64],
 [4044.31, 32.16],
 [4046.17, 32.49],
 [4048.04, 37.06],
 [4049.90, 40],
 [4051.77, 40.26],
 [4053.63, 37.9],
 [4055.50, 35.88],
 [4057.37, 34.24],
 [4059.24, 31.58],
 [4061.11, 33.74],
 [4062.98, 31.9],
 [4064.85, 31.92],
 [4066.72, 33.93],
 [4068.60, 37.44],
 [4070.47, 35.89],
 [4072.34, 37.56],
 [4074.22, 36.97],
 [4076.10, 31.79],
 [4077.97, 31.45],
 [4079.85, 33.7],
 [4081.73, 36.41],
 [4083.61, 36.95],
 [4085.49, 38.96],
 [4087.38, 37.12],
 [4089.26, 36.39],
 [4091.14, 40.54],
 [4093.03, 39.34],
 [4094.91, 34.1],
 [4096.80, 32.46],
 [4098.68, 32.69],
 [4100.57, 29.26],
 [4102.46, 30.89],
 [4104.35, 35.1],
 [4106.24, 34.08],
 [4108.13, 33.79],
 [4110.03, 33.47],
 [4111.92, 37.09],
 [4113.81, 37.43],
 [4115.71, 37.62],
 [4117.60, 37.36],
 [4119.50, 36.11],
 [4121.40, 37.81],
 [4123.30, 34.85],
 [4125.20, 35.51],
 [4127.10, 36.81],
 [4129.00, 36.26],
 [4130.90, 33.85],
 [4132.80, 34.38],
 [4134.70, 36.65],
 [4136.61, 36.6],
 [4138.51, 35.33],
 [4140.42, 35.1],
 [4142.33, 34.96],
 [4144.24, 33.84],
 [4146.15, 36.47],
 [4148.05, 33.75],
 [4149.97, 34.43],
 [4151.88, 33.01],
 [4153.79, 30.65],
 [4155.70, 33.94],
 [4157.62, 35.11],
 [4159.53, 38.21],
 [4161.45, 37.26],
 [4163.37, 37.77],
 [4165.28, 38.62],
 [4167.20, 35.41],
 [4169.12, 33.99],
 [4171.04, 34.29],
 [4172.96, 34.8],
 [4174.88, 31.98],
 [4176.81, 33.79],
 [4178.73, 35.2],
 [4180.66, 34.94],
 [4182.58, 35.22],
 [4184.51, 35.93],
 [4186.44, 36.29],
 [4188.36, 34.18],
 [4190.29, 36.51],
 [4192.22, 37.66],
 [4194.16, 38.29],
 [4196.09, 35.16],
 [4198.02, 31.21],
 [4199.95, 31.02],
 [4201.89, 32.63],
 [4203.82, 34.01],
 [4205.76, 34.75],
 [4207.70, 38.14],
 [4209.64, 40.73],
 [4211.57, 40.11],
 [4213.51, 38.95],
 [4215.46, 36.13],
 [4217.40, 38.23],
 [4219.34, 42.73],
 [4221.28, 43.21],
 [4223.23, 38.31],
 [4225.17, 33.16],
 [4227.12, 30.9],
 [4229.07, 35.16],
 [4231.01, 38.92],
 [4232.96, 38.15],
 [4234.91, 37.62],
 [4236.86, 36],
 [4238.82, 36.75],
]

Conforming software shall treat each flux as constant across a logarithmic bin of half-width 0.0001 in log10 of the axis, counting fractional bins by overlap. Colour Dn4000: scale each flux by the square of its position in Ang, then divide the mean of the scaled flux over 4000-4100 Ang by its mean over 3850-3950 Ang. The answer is 1.8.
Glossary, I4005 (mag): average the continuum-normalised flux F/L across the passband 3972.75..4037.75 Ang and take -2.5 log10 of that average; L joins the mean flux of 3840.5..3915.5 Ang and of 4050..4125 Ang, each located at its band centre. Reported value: -0.11 mag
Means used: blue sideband 22.2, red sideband 35.3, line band 33.4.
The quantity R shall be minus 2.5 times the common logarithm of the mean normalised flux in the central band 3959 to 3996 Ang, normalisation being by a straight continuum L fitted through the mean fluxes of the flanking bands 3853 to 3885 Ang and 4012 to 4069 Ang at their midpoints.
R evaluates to 0.25 mag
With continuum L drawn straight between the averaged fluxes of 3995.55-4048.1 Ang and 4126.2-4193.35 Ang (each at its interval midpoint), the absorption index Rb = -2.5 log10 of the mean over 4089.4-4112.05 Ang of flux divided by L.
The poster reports 0.03 mag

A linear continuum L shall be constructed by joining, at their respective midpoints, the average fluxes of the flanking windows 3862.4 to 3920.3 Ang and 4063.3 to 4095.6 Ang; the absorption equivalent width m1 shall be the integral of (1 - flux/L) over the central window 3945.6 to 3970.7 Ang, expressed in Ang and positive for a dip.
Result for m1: 5.3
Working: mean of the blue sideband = 23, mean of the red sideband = 35.9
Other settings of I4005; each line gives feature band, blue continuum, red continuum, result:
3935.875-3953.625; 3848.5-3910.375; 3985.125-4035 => 0.292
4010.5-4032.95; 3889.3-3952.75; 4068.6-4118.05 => -0.226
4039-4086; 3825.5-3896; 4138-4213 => -0.194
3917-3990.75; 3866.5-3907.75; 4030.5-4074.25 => 0.278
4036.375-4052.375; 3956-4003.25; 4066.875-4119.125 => -0.161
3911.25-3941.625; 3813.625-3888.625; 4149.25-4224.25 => 0.200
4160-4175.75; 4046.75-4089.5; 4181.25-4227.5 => 0.018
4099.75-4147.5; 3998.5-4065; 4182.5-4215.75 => 0.019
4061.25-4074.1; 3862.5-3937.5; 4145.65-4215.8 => -0.176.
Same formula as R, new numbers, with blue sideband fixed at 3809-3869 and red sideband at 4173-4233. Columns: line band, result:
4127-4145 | -0.075 mag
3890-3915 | -0.164 mag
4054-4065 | -0.145 mag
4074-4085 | -0.143 mag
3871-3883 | 0.034 mag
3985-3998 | -0.240 mag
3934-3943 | 0.422 mag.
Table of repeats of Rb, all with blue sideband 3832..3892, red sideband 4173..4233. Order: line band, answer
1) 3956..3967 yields 0.19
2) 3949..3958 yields -0.14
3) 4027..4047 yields -0.25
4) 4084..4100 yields -0.18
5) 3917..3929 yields 0.20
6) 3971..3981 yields 0.13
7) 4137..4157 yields -0.03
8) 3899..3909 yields -0.14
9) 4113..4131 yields -0.14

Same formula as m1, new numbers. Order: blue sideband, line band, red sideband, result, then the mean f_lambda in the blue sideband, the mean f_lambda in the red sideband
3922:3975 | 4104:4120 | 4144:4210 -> -2.8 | 18.6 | 35.1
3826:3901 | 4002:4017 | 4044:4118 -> -3.0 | 19.5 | 35.2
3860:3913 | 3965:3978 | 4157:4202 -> 5.2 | 22.3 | 35.3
